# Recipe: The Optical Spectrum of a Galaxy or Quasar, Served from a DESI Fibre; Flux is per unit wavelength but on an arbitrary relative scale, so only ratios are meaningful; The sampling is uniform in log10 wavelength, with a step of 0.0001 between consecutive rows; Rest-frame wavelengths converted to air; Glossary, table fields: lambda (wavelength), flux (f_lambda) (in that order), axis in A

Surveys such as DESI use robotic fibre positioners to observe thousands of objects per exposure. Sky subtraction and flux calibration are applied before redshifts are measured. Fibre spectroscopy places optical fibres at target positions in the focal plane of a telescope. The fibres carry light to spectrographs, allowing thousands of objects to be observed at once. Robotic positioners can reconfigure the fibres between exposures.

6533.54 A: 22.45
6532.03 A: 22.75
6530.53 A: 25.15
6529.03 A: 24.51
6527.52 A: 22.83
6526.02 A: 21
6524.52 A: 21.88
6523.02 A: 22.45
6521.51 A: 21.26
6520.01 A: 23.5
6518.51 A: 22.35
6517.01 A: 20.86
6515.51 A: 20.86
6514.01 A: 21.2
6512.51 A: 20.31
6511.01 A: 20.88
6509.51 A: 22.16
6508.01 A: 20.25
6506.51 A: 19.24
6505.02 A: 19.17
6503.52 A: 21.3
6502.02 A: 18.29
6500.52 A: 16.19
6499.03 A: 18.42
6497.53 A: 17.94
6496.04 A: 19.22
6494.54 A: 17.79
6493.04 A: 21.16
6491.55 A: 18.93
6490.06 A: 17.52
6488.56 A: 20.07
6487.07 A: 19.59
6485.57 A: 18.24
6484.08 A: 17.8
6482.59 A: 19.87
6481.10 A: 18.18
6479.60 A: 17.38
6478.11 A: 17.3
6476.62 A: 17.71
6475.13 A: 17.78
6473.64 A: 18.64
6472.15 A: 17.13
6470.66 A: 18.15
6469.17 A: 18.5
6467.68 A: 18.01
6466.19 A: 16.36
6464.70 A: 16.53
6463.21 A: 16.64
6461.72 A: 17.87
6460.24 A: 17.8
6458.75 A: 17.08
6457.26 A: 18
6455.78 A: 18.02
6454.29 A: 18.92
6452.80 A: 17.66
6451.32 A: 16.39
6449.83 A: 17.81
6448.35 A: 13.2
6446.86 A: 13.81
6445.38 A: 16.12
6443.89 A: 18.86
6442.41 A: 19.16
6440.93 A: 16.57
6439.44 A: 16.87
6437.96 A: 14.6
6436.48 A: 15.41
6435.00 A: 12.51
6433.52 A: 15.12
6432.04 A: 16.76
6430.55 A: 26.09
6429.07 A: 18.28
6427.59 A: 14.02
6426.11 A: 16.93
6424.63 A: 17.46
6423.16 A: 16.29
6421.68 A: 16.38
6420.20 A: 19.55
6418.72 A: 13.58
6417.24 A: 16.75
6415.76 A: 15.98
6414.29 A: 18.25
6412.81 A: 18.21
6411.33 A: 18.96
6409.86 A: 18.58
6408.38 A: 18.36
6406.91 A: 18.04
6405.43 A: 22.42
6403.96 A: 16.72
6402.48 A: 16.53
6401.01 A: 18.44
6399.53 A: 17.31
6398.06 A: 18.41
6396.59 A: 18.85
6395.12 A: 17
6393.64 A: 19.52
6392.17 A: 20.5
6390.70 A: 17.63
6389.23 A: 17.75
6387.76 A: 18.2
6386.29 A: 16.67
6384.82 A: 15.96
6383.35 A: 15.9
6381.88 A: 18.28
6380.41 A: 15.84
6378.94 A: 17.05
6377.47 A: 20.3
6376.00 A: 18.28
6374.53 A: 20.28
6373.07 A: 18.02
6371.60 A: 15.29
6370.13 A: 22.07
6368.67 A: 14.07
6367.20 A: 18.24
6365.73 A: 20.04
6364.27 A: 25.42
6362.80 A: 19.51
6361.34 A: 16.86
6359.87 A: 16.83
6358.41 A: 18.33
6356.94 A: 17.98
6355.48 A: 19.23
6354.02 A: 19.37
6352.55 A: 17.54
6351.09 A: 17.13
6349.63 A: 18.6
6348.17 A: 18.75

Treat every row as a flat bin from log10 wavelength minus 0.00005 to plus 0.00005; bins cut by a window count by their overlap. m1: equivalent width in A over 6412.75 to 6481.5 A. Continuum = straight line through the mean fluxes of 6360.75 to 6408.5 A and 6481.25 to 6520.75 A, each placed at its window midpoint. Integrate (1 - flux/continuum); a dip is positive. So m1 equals 7.06 A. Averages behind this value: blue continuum 18.3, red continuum 19.7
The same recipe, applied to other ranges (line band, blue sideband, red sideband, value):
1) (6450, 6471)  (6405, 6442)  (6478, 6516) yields 0.78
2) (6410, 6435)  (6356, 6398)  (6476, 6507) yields 1.50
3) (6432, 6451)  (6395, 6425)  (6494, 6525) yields 2.72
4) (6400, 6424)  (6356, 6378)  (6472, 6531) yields 1.83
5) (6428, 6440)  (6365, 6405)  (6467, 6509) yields 0.90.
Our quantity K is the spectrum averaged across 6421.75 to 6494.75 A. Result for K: 17.5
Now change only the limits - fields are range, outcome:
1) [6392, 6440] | 17.5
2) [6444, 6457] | 16.7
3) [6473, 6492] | 18.4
